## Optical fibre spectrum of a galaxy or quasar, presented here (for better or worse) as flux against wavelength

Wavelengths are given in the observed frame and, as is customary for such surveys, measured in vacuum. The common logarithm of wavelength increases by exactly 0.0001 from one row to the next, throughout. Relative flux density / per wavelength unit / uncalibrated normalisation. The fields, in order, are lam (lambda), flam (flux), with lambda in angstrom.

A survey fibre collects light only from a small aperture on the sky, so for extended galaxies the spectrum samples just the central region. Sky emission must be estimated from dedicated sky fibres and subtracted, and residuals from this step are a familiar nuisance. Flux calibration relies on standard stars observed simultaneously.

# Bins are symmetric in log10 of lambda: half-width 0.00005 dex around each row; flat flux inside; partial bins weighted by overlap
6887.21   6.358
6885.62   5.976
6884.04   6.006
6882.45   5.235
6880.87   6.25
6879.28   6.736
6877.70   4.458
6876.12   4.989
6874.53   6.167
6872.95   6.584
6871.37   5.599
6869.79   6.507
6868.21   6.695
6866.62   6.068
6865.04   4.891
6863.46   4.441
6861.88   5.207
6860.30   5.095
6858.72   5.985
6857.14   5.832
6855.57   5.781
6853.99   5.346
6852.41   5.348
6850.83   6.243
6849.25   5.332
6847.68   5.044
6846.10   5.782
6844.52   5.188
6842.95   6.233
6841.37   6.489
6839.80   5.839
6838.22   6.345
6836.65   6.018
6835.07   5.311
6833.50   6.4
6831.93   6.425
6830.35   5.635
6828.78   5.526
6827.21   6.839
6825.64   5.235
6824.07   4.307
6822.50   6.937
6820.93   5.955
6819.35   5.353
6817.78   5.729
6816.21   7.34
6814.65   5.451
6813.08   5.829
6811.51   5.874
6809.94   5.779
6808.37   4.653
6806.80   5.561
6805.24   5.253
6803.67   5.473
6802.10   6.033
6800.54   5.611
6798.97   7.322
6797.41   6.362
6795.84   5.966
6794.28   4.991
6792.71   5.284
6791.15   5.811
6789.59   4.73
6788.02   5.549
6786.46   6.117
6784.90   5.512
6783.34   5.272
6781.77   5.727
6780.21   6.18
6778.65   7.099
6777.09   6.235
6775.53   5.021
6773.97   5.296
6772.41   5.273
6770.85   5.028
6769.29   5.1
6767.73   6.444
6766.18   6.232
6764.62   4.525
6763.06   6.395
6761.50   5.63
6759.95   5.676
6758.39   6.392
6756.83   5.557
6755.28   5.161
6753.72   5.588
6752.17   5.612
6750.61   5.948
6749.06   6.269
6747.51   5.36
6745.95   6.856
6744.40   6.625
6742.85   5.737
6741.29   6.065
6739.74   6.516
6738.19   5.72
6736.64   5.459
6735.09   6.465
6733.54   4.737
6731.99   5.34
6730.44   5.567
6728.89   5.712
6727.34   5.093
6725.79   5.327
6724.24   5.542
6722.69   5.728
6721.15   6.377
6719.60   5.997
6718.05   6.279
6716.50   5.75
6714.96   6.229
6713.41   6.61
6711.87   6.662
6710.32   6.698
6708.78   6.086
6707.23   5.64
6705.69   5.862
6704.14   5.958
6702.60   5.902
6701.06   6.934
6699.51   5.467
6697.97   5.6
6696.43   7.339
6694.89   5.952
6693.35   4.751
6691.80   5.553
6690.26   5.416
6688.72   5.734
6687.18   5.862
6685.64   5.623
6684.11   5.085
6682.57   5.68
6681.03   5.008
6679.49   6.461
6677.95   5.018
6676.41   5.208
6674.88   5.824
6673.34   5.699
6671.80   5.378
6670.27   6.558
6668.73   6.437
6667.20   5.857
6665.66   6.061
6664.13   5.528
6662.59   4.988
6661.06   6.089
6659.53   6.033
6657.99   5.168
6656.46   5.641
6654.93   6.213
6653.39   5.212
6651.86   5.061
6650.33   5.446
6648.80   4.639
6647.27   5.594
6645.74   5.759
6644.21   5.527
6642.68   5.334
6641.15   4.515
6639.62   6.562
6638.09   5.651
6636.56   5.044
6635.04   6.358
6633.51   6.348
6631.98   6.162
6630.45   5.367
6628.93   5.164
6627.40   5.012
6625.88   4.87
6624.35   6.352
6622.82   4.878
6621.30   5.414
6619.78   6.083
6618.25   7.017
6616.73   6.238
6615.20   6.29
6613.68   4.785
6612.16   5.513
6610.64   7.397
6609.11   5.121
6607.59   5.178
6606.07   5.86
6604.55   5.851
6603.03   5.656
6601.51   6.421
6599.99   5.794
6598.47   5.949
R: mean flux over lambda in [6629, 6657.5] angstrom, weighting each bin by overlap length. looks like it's 5.57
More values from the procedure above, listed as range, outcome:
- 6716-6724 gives 6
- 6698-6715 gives 6.16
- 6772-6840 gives 5.79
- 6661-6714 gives 5.84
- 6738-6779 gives 5.82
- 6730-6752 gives 5.9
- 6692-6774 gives 5.85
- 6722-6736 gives 5.5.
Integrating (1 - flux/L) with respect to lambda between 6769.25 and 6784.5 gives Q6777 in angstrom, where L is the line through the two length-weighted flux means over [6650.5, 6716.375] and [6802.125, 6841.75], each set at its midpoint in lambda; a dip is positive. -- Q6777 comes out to 0.4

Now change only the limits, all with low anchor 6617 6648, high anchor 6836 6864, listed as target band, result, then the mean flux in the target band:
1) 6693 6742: -2.35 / 5.93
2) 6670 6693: 0.35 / 5.57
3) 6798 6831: -0.86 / 5.8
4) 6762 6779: -0.01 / 5.66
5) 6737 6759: -1.13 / 5.95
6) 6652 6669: -0.13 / 5.7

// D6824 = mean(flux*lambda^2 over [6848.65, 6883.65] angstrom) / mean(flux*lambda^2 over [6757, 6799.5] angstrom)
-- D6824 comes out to 1.02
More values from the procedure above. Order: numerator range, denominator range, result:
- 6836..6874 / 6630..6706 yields 1.07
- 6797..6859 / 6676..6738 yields 1.04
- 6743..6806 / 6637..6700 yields 1.06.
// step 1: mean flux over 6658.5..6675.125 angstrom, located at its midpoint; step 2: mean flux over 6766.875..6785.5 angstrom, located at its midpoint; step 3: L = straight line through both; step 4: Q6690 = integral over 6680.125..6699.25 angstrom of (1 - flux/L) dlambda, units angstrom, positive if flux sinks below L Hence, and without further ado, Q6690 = 0.6 angstrom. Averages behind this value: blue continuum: 5.85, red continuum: 5.69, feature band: 5.64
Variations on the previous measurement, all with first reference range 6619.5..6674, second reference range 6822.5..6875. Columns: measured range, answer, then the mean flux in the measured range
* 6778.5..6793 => 0.08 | 5.68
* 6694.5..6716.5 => -2.12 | 6.2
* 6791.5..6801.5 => -0.34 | 5.92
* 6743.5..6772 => -0.49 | 5.79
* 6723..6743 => 0.14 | 5.63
